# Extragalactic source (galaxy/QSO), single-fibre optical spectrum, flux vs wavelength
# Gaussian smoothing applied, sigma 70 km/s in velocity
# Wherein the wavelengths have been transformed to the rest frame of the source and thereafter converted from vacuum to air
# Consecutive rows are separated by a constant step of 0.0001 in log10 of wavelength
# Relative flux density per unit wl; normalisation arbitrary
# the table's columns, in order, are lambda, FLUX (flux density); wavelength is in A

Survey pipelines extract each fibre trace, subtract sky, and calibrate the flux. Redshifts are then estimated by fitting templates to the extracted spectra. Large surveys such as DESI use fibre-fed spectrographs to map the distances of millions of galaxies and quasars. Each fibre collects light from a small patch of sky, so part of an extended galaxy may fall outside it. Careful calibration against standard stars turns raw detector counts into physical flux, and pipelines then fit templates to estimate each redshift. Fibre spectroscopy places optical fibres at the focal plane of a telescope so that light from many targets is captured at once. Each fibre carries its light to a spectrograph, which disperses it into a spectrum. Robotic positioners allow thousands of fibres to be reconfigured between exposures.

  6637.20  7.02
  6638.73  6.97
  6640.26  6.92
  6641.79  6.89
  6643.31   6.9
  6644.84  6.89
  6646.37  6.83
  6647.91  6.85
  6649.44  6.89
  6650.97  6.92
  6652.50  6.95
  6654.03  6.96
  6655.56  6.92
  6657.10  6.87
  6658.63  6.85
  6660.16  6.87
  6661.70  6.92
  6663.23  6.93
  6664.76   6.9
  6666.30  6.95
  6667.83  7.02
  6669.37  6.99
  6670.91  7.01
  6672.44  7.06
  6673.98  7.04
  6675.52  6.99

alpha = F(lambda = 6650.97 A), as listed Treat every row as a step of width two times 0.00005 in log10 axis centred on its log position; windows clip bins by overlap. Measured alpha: 6.92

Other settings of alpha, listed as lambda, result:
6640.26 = 6.92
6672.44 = 7.06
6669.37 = 6.99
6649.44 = 6.89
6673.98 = 7.04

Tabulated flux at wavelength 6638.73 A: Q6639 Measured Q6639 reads 6.97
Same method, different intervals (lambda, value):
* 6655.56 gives 6.92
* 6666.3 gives 6.95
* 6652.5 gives 6.95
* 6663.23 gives 6.93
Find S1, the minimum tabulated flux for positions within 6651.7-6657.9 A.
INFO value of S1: 6.87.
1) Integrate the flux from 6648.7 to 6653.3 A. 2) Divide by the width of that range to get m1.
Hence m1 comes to 6.93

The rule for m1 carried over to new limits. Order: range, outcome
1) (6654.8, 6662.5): 6.88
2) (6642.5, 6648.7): 6.87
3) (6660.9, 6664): 6.93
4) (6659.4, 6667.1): 6.92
